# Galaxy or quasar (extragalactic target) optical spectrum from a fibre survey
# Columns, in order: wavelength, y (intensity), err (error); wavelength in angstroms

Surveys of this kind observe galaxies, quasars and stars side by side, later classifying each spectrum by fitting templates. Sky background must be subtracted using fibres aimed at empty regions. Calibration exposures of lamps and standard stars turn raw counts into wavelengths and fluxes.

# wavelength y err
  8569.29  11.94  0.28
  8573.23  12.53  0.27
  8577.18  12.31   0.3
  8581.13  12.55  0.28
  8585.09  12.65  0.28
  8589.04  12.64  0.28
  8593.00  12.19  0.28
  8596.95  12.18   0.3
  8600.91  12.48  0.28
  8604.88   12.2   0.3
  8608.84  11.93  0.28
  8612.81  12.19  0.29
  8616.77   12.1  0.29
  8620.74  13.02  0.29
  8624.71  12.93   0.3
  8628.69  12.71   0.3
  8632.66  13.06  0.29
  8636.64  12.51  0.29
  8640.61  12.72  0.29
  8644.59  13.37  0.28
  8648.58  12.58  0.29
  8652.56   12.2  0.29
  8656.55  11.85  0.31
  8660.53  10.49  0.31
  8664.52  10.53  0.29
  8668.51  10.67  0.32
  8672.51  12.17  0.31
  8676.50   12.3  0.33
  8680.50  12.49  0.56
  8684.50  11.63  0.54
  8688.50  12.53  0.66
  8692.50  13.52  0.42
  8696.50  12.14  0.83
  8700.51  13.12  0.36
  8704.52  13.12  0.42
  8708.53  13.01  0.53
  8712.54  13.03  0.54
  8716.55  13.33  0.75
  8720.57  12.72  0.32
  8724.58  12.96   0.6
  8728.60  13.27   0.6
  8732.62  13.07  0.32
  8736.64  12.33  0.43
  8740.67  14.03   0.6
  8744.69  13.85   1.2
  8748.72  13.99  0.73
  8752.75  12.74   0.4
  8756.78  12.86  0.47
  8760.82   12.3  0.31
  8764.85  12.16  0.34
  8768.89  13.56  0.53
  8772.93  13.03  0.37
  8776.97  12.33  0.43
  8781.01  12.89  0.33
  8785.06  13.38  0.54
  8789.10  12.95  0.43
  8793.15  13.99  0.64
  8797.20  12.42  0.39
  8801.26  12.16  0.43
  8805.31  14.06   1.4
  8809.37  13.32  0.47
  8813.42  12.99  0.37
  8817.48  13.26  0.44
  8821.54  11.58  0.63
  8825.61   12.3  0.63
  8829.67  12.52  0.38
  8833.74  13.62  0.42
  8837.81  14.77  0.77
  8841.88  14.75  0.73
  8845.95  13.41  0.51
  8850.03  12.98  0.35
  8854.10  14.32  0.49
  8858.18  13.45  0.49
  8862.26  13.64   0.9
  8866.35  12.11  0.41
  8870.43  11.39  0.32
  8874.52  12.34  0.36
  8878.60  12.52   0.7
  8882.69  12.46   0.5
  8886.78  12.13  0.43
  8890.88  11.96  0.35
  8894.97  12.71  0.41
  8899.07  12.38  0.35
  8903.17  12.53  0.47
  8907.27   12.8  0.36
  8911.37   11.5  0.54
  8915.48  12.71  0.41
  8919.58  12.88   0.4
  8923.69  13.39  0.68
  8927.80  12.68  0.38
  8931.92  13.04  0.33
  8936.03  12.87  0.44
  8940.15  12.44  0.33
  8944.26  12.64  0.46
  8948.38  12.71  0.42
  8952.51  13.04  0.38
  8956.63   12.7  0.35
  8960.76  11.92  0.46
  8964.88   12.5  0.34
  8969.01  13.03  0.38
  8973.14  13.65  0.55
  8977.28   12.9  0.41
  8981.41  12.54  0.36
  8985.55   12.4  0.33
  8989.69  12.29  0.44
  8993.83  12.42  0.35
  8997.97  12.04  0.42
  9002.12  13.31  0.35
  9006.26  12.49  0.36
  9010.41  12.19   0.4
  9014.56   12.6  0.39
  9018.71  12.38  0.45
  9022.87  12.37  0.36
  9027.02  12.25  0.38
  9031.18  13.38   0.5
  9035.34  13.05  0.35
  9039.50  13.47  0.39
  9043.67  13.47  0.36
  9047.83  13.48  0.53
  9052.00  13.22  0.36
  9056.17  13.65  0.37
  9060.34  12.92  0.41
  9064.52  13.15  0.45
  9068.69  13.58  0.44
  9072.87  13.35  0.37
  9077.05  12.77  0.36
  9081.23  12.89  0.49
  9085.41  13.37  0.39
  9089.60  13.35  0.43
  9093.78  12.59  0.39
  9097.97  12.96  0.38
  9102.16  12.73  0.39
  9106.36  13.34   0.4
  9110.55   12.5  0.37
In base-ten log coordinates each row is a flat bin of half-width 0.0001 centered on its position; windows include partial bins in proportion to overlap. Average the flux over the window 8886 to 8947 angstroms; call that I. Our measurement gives 12.6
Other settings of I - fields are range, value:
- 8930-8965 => 12.7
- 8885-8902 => 12.3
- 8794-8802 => 12.5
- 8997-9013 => 12.5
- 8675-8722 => 12.7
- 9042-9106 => 13.2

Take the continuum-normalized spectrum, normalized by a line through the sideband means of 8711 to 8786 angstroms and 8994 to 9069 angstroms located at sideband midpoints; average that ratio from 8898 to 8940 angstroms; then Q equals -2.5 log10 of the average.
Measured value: 0.02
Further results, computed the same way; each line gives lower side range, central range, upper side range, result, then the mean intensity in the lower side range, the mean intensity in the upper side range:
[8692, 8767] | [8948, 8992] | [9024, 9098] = 0.036 mag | 13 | 13.2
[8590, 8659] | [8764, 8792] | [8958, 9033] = -0.038 mag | 12.5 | 12.6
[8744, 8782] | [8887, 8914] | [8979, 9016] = 0.032 mag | 12.9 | 12.5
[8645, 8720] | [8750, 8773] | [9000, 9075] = -0.029 mag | 12.3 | 13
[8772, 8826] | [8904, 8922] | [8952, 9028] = 0.019 mag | 12.9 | 12.6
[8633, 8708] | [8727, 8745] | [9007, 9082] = -0.074 mag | 12.3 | 13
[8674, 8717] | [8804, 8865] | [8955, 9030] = -0.061 mag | 12.7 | 12.6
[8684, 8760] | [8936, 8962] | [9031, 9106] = 0.043 mag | 13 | 13.2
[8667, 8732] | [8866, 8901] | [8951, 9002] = 0.036 mag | 12.7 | 12.6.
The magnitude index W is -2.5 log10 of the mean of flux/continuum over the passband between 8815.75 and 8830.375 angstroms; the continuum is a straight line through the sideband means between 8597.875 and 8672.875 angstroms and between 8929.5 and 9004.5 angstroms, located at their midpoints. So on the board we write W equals 0.008 mag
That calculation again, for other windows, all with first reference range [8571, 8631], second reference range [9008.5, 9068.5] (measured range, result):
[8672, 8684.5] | 0.03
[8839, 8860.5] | -0.09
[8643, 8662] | 0.03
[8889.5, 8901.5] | 0.04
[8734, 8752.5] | -0.07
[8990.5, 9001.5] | 0.05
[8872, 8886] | 0.04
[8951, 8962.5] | 0.03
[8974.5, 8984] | 0.01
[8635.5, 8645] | -0.03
